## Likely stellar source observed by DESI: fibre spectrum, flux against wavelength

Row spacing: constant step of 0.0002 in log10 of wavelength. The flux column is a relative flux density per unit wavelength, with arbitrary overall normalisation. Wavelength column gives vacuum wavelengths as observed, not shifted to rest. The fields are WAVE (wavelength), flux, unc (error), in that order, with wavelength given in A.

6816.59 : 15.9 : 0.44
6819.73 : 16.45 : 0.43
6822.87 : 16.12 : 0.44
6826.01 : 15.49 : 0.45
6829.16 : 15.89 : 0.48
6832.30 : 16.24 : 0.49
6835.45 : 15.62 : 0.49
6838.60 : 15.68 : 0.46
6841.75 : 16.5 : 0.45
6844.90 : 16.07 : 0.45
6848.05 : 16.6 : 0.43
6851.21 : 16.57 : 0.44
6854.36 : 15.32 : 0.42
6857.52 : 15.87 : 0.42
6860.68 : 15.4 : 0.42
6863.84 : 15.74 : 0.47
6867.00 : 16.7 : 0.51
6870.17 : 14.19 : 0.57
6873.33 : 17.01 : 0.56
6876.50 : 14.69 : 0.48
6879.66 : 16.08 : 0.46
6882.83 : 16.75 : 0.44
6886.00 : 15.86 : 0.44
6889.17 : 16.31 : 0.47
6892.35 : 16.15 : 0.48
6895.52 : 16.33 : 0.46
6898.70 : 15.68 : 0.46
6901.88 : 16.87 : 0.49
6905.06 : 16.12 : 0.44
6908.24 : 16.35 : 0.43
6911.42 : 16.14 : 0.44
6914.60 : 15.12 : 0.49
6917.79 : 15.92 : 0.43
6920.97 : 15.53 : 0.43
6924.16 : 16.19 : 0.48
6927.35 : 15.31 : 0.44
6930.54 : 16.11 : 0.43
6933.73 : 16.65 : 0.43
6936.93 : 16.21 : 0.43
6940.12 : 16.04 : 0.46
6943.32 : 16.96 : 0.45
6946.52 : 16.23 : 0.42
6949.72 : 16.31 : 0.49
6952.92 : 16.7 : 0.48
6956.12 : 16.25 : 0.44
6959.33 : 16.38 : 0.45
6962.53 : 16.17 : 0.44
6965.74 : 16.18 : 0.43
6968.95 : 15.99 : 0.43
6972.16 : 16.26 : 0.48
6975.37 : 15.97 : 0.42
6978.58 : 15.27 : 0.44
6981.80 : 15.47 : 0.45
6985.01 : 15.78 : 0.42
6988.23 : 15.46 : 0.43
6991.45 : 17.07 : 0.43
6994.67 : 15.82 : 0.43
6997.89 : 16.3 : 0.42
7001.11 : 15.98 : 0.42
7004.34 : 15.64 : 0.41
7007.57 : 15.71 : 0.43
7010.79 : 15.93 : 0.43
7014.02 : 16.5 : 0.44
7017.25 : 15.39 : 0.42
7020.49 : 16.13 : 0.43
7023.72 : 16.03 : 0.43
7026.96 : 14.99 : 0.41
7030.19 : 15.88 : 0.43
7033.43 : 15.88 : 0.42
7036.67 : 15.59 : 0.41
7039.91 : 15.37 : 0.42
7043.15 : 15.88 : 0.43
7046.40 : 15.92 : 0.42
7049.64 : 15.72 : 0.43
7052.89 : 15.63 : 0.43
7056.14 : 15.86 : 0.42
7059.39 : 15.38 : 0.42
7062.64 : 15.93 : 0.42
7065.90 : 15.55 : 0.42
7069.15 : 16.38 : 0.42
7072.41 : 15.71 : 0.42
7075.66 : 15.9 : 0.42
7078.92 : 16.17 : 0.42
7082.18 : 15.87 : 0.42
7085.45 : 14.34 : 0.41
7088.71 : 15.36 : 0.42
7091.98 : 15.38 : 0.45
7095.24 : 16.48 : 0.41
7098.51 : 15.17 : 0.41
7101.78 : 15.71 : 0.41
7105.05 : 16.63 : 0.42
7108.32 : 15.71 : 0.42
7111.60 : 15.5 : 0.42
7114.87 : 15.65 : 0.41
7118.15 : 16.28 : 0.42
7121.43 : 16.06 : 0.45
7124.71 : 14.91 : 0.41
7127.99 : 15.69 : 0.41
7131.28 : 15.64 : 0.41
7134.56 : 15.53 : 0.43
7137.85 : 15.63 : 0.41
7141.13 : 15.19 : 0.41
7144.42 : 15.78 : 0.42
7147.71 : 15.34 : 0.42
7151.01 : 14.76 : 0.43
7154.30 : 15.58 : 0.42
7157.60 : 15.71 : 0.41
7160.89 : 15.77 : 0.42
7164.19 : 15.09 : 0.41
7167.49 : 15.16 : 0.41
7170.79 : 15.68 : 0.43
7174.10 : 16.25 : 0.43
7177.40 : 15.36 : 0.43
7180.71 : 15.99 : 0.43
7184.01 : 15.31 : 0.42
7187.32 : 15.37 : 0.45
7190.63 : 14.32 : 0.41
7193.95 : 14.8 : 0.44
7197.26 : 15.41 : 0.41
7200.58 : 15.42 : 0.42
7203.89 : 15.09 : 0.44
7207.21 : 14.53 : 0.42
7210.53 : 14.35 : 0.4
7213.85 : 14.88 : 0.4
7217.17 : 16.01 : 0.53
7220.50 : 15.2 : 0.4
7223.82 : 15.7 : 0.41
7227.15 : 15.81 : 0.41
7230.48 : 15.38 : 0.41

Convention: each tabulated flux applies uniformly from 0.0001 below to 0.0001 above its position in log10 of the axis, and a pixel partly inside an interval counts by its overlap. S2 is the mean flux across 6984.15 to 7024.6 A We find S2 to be 16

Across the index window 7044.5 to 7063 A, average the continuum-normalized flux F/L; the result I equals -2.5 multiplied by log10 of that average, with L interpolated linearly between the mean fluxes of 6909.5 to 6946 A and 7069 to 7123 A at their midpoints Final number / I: 0.01 mag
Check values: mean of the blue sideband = 16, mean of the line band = 15.7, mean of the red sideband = 15.8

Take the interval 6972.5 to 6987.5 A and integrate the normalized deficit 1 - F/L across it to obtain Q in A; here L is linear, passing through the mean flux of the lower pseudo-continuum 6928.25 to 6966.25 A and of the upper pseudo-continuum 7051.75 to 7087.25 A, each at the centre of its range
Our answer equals 0.5 A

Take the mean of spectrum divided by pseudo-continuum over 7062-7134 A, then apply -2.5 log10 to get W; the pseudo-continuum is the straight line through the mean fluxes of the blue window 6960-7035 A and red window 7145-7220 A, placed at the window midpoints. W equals -0.01 mag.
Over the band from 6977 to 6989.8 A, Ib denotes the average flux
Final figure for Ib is 15.5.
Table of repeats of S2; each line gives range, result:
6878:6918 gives 16.1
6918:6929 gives 15.7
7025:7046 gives 15.6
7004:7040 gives 15.8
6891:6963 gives 16.2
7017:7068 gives 15.7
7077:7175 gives 15.6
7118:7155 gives 15.5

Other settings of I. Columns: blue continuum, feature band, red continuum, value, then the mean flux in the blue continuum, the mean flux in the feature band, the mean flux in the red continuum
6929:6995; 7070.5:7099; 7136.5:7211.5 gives 0.003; 16.2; 15.6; 15.3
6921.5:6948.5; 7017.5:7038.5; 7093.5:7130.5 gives 0.018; 16.2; 15.7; 15.8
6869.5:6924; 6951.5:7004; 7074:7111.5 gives -0.013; 16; 16.1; 15.7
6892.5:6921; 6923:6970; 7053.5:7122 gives -0.018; 16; 16.2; 15.8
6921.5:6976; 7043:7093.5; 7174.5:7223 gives 0.003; 16.2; 15.7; 15.2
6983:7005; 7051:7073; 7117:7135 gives 0.005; 16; 15.8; 15.7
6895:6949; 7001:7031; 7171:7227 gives 0.001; 16.1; 15.8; 15.3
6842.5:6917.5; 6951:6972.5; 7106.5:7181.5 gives -0.028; 16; 16.3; 15.6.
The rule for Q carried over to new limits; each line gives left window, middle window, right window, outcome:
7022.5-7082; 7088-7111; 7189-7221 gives -0.38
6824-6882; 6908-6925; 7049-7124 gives 0.02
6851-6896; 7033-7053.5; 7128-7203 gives -0.11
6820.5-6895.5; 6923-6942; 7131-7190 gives -0.30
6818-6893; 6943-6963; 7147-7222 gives -0.82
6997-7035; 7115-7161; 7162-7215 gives -0.50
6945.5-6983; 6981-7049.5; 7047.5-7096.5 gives 0.30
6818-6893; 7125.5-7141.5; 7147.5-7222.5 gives -0.15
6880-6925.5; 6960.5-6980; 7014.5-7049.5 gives -0.10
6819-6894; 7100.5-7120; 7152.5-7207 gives -0.53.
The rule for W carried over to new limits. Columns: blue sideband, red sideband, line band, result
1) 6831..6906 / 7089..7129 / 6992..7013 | -0.01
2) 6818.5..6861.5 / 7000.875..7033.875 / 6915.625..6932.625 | 0.01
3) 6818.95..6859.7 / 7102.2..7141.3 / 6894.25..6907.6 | -0.02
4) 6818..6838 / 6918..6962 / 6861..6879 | 0.03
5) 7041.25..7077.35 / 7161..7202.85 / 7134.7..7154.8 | 0.01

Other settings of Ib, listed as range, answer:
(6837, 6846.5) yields 16.1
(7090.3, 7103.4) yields 15.7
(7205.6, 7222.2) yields 15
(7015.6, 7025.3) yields 15.8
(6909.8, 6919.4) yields 15.7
